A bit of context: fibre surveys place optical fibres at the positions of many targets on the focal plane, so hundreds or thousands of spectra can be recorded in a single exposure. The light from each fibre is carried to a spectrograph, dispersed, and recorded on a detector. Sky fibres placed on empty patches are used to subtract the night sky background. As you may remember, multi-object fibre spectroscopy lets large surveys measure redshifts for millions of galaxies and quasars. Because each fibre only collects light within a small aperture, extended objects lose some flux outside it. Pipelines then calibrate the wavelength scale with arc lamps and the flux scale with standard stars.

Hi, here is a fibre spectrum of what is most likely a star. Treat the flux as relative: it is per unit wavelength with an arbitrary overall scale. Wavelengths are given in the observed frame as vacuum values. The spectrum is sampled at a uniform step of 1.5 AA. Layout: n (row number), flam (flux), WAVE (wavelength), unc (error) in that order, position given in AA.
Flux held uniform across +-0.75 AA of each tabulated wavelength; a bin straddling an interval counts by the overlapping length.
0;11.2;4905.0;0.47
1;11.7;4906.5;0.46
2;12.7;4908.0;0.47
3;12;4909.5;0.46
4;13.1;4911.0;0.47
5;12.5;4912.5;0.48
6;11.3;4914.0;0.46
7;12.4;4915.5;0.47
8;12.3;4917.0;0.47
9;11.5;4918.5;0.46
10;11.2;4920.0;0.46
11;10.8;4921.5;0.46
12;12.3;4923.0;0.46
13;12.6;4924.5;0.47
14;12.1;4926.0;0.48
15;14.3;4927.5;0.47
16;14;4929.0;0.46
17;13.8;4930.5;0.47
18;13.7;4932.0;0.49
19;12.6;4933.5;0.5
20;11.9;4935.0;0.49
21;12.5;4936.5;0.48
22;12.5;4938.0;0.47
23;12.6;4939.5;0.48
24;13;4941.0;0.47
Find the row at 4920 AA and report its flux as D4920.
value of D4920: 11.2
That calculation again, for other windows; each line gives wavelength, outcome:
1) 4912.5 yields 12.5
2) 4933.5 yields 12.6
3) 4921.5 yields 10.8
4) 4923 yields 12.3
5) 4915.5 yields 12.4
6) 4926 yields 12.1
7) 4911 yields 13.1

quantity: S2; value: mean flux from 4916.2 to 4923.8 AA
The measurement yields 11.6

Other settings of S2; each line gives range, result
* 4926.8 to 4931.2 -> 14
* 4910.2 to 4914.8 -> 12.3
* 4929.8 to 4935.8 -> 13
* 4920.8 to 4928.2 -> 12.4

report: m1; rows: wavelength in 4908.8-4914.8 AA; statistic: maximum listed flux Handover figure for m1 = 13.1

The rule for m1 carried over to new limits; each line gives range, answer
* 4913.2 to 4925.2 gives 12.6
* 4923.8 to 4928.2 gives 14.3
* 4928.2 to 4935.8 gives 14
